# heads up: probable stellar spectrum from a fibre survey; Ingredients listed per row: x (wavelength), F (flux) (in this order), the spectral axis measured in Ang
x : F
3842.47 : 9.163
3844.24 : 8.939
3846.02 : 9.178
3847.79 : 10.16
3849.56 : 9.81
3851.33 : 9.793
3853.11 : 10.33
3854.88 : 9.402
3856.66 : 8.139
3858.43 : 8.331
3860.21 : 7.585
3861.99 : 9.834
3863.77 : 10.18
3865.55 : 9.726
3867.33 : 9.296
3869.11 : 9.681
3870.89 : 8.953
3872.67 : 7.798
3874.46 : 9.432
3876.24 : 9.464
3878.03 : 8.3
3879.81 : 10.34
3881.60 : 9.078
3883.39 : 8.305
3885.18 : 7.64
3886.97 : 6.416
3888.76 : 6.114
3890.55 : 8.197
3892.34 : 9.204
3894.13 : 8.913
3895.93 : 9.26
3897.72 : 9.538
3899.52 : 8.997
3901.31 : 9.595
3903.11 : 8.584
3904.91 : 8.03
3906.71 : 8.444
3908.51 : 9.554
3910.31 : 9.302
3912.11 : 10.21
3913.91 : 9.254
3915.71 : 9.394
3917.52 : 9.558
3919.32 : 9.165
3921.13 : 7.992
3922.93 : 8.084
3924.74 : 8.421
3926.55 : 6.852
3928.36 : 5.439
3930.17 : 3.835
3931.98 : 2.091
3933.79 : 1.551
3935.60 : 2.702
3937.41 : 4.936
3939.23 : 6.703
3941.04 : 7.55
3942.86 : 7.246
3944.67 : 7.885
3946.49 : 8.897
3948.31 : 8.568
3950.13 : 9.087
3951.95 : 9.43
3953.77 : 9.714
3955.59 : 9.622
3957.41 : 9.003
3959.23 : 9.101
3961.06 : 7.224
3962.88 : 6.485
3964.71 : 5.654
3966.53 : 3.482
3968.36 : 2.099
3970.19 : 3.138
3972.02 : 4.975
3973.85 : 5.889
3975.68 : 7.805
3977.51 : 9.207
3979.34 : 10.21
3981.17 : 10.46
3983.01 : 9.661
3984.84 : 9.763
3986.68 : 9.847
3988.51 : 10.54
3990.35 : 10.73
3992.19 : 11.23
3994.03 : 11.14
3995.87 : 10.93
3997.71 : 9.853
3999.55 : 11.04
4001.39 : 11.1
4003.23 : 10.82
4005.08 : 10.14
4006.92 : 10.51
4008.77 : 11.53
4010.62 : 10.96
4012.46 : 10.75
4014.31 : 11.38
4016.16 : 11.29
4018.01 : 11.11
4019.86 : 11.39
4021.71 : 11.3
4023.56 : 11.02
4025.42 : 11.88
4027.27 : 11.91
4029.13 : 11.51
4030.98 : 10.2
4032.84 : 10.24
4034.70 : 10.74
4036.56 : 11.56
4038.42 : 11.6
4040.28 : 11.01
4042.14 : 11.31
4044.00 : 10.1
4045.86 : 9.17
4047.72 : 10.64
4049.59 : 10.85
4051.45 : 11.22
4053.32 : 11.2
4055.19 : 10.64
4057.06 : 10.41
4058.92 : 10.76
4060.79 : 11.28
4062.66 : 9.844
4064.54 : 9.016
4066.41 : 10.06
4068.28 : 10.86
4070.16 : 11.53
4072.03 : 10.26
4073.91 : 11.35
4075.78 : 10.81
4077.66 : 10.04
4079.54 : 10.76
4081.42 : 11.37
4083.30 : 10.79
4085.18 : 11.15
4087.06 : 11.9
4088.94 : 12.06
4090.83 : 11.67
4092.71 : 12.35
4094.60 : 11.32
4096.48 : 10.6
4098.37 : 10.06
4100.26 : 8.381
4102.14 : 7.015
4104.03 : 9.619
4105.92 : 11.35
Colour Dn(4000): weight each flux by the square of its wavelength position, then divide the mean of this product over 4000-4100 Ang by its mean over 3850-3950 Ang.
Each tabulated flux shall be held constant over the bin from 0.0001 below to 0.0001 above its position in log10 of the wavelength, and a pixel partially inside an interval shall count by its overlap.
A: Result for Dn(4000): 1.45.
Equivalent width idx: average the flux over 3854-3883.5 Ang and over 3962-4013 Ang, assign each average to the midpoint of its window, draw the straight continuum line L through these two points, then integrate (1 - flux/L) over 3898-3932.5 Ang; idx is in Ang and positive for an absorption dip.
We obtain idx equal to 3.4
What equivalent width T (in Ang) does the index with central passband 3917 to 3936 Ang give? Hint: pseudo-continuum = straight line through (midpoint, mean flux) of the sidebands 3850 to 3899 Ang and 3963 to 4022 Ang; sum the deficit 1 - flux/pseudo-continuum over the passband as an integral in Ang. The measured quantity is 6.45 Ang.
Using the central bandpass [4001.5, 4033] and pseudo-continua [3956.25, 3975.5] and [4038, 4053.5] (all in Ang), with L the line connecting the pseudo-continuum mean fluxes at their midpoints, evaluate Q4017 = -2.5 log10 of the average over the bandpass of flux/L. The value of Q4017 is -0.23 mag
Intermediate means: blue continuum 5.83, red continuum 10.7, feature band 11.1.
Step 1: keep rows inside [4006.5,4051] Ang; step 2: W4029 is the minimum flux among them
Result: 9.17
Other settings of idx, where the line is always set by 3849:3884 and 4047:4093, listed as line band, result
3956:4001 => 7.9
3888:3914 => 1.6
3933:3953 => 6.1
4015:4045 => -1.6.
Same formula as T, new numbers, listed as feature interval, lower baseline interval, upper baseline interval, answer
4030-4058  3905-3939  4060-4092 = -1.81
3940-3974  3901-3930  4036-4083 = 7.30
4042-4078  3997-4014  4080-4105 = 0.45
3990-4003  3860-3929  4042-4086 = -1.30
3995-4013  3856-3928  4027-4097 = -1.07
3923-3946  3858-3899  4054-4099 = 9.27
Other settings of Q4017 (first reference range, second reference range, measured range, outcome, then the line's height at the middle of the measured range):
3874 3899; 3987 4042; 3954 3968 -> 0.362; 9.99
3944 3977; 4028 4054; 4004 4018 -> -0.160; 9.44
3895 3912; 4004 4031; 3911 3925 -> 0.036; 9.35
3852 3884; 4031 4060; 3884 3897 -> 0.169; 9.34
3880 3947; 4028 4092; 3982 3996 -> -0.127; 9.3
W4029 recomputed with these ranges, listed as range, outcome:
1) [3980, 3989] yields 9.661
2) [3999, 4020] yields 10.14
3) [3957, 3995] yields 2.099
